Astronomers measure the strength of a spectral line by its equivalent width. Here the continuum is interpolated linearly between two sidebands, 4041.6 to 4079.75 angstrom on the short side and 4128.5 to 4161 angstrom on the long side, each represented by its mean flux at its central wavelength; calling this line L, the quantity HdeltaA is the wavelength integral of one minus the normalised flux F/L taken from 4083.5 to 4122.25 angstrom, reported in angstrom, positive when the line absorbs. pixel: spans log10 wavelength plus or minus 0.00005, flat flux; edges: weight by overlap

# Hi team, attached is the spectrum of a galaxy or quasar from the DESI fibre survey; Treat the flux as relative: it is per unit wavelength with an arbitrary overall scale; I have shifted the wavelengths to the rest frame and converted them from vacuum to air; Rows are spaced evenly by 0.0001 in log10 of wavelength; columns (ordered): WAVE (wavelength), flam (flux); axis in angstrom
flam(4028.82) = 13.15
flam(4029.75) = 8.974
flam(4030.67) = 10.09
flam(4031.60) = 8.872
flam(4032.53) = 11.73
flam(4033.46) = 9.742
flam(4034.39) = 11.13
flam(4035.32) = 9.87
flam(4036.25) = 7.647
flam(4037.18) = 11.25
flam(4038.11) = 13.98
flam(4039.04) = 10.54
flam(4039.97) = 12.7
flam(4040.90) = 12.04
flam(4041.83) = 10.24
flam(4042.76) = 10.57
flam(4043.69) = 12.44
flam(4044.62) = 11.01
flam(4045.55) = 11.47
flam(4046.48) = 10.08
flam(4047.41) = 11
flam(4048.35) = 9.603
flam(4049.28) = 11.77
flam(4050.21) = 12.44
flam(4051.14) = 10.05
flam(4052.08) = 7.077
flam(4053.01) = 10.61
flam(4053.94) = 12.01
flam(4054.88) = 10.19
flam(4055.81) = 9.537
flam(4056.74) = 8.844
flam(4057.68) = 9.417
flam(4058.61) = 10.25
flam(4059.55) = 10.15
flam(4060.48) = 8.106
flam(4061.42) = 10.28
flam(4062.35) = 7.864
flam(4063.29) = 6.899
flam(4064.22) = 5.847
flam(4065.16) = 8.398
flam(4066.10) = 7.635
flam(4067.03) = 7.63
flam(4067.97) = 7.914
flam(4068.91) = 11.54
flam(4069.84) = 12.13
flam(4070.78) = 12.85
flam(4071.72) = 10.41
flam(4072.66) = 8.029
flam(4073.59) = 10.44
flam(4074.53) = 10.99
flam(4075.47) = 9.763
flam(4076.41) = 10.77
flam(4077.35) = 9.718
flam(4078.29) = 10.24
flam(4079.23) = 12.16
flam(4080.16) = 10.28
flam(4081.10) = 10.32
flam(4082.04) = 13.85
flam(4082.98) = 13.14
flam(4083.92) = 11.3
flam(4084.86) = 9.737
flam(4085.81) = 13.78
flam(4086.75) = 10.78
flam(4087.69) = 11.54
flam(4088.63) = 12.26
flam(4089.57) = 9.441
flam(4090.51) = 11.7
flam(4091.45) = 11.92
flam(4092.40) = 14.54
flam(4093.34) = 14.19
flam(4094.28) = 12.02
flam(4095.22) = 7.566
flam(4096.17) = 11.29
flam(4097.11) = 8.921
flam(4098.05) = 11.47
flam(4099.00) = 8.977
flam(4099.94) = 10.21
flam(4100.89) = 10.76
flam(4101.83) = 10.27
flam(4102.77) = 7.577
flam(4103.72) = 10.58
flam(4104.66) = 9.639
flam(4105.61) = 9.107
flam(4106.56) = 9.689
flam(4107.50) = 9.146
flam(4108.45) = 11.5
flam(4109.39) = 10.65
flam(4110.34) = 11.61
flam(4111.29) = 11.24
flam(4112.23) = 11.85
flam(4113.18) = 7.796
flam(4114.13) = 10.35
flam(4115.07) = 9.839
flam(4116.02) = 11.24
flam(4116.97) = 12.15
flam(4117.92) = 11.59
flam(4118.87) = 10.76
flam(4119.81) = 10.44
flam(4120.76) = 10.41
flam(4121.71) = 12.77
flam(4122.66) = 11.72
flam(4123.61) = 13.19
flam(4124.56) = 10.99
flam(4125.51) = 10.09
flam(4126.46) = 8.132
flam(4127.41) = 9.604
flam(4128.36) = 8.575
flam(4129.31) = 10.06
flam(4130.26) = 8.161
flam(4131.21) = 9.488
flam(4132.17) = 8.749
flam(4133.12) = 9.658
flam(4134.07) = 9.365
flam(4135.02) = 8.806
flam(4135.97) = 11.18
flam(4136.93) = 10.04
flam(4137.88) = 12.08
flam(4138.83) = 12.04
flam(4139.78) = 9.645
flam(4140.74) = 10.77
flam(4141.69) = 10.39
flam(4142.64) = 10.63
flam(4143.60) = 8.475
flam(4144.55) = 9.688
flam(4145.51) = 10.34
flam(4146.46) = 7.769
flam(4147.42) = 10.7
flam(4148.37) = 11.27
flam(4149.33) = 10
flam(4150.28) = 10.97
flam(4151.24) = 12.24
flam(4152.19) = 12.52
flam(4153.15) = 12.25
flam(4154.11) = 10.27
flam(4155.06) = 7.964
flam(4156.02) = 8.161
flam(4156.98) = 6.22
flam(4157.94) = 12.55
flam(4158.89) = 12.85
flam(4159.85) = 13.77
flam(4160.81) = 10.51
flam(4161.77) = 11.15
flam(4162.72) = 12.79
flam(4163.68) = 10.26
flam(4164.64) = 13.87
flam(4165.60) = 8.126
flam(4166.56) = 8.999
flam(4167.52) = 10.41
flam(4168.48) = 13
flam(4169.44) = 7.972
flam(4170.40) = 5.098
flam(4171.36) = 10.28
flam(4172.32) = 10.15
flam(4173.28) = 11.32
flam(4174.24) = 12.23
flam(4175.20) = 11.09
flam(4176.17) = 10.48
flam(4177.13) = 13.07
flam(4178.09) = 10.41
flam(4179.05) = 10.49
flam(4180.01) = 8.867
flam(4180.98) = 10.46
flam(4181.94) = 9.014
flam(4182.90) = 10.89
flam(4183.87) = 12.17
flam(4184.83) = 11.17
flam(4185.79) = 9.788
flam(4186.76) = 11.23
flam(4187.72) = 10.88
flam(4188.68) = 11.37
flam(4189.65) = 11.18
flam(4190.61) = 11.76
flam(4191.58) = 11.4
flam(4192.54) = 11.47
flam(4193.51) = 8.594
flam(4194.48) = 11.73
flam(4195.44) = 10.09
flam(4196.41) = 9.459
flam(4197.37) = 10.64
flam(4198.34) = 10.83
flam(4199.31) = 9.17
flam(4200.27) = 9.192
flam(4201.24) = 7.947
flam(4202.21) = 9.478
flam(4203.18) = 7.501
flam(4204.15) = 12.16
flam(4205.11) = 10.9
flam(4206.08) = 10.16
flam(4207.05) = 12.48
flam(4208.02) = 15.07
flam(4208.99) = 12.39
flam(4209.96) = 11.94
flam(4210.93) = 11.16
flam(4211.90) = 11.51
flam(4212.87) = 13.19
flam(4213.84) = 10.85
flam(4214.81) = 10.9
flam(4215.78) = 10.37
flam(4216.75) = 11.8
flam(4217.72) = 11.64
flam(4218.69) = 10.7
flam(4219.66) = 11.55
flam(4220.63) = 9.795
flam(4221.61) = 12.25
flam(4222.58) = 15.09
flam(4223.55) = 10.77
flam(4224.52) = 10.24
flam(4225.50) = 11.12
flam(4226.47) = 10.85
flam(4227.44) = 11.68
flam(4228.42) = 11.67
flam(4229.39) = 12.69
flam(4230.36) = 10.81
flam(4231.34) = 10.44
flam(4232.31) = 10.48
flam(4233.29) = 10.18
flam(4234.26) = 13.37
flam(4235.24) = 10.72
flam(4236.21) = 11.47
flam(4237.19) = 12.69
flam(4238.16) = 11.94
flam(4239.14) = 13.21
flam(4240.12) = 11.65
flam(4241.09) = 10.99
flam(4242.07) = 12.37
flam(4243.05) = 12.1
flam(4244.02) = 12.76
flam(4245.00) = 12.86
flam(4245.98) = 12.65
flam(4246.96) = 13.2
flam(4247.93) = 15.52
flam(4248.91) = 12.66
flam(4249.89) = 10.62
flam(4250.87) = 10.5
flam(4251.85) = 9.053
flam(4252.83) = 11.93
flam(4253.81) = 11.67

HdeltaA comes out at -2.62 angstrom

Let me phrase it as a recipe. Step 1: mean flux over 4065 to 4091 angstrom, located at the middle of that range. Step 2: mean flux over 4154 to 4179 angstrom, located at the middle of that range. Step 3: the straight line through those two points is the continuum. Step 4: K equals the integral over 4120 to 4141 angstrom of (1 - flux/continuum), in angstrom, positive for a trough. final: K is 0.7 angstrom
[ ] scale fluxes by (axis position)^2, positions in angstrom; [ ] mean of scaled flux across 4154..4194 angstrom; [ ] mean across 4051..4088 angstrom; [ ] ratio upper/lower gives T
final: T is 1.1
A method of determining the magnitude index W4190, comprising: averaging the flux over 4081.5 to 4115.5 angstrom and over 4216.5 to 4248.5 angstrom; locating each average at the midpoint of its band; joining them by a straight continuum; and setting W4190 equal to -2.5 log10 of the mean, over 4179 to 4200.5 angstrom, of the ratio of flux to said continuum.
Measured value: 0.10 mag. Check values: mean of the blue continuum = 10.8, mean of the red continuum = 11.9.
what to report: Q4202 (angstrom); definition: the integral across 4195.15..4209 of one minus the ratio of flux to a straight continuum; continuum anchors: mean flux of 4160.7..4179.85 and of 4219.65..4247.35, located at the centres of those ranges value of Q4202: 0.92 angstrom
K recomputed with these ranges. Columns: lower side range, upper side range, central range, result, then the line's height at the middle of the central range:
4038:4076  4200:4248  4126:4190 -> 3.6 angstrom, 11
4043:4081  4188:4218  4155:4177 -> 0.3 angstrom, 10.7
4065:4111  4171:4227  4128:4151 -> 1.7 angstrom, 10.8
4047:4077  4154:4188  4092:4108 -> -0.6 angstrom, 9.98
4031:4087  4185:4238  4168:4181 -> 0.7 angstrom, 10.9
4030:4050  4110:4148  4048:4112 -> 1.6 angstrom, 10.6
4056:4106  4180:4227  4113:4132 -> 0.2 angstrom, 10.5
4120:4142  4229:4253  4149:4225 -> 1.7 angstrom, 11.1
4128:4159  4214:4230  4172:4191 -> -0.3 angstrom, 10.7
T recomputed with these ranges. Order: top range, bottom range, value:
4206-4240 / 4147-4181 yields 1.13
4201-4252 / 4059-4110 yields 1.20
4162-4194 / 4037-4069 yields 1.13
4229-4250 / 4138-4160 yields 1.20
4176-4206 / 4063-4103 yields 1.04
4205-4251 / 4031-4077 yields 1.27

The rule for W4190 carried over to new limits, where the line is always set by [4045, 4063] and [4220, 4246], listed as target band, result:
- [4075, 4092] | -0.099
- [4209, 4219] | 0.006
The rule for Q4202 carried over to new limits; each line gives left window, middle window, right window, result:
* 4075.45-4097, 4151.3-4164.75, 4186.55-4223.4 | 0.2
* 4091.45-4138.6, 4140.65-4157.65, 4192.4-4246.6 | 1.1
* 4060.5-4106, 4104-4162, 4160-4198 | 0.6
